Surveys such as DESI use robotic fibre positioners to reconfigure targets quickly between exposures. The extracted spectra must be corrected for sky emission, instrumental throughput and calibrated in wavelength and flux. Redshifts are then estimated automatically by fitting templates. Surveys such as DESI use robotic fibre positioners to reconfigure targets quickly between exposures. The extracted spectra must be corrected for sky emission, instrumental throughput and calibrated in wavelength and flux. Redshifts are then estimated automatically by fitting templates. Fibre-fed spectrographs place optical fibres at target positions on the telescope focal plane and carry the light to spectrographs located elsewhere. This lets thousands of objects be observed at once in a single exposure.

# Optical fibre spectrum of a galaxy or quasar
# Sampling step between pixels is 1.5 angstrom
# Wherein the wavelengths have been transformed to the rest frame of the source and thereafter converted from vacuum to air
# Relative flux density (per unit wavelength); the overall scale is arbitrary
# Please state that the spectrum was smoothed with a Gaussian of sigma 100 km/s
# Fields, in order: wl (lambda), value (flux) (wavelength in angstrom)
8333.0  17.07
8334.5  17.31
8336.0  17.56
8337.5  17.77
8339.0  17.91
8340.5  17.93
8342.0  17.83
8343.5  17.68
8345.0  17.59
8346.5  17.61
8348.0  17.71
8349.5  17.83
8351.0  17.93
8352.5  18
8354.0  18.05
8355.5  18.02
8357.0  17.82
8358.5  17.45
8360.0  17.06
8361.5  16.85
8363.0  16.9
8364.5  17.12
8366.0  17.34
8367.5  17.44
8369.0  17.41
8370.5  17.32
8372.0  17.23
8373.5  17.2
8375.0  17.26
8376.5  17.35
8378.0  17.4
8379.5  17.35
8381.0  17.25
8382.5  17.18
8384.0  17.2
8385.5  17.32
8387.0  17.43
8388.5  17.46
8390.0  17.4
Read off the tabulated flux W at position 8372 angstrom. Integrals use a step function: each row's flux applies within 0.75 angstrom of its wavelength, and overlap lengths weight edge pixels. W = 17.23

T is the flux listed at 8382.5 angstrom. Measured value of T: 17.18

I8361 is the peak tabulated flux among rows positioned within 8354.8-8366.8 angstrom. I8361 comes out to 18.02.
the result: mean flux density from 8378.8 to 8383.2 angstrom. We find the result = 17.3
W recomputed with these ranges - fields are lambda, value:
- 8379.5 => 17.35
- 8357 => 17.82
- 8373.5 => 17.2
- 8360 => 17.06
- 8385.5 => 17.32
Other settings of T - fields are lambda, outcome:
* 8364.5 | 17.12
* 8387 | 17.43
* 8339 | 17.91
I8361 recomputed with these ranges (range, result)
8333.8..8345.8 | 17.93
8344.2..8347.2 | 17.61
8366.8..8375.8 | 17.44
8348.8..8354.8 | 18.05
